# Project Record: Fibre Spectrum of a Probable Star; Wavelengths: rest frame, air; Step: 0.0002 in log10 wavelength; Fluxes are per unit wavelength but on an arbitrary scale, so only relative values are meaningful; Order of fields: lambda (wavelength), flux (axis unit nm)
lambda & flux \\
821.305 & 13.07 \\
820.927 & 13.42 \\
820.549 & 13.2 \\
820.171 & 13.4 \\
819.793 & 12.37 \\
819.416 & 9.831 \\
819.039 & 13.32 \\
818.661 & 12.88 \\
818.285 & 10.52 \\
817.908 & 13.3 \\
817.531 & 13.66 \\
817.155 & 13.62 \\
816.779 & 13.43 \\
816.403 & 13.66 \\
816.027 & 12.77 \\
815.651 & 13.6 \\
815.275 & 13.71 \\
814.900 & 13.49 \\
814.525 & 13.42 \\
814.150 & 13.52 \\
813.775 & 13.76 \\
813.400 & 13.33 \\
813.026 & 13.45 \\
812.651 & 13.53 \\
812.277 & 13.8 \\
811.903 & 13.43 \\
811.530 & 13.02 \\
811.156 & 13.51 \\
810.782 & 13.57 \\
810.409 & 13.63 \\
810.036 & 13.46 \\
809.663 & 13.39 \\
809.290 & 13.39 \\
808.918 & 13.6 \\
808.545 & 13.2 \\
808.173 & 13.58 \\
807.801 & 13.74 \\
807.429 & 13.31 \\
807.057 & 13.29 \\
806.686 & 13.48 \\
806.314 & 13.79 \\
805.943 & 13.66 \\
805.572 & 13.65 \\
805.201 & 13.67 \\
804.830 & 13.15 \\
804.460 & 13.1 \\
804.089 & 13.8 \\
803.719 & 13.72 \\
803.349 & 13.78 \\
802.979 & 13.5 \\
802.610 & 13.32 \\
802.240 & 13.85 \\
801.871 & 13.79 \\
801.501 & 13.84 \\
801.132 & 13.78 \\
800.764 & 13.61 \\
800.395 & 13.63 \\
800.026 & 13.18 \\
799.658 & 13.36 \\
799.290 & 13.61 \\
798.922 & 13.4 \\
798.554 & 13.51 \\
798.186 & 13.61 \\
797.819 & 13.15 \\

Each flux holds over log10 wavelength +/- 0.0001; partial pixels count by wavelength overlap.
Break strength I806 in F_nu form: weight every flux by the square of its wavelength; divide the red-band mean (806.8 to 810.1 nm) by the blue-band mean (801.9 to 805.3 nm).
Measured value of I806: 1.0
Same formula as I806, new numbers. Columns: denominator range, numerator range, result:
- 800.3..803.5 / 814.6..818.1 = 1.02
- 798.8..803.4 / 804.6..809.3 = 1.01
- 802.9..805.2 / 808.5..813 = 1.01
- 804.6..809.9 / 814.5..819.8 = 0.98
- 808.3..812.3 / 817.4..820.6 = 0.95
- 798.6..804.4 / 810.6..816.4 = 1.02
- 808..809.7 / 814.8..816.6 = 1.02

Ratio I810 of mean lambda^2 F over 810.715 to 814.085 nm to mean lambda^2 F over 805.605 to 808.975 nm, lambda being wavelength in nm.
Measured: 1.0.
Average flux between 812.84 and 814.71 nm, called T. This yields 13.5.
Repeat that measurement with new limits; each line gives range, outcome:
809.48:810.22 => 13.4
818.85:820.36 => 12.2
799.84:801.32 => 13.6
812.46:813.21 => 13.5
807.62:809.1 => 13.5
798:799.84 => 13.5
